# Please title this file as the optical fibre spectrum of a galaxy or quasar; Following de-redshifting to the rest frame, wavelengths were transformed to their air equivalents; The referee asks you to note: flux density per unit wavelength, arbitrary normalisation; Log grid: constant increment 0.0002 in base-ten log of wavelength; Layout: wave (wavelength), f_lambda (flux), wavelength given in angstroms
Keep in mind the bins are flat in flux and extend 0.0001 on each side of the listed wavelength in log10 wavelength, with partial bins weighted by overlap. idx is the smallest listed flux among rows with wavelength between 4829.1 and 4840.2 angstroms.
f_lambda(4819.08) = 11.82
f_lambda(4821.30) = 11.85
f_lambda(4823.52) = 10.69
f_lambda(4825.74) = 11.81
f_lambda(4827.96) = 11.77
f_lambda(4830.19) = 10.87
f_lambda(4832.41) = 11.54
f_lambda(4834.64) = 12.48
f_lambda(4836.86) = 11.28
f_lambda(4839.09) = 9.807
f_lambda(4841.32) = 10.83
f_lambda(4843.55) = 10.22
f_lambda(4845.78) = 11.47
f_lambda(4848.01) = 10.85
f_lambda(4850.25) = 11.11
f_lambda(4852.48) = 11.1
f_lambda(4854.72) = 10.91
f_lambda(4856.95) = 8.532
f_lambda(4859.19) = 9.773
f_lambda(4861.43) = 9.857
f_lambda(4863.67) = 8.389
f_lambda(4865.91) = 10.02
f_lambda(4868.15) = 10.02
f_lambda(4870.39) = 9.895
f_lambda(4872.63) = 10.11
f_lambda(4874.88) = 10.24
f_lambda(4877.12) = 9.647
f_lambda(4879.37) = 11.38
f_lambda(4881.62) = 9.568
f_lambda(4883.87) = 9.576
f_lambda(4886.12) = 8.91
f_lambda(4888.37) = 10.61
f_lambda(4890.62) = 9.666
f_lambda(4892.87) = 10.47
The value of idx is 9.807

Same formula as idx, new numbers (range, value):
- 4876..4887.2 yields 8.91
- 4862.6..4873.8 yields 8.389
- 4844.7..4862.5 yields 8.532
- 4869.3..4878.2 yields 9.647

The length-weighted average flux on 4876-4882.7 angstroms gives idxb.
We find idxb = 10.2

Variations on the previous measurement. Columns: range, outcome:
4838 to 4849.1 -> 10.6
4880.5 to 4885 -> 9.57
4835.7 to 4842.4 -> 10.7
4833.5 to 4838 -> 11.9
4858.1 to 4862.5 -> 9.81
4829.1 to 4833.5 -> 11.2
